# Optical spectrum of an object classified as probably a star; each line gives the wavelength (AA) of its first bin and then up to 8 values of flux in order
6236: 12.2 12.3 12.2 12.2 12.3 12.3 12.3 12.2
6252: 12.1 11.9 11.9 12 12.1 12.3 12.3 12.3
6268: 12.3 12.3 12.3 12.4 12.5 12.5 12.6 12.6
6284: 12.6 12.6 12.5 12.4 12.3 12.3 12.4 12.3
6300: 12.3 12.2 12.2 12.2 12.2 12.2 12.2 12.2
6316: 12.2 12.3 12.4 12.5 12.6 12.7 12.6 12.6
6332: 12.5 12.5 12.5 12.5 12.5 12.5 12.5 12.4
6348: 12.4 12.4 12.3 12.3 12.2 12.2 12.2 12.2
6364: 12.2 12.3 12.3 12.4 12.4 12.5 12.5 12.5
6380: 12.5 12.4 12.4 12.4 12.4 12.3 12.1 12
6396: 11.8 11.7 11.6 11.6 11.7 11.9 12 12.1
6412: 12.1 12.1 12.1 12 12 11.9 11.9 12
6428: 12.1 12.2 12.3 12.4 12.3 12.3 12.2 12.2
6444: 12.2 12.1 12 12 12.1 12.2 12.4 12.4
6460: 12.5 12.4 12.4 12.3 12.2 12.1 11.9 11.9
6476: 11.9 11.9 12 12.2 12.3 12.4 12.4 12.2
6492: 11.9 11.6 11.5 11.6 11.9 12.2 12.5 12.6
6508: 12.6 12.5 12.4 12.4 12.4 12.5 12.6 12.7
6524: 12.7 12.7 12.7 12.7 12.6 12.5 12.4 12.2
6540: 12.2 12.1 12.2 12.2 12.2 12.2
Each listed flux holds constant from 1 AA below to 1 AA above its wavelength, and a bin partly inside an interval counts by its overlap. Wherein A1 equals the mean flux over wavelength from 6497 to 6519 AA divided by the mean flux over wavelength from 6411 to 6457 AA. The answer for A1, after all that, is 1.02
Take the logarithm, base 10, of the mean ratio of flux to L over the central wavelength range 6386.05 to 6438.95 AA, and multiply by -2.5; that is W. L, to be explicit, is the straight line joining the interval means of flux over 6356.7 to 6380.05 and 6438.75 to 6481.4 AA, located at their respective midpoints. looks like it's 0.02 mag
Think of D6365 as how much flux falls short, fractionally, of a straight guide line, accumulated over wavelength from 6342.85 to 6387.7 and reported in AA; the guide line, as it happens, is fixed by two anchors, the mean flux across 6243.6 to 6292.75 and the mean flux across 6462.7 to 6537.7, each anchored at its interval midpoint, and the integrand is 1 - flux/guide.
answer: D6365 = -0.2 AA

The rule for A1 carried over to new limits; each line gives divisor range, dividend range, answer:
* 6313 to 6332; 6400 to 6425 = 0.96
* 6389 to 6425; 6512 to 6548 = 1.04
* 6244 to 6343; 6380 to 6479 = 0.98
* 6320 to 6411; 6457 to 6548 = 1.00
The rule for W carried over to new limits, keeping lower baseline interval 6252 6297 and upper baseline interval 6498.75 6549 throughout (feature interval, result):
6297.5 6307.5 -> 0.009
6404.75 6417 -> 0.030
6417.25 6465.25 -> 0.018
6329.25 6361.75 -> -0.004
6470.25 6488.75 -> 0.028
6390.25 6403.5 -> 0.050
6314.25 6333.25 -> -0.011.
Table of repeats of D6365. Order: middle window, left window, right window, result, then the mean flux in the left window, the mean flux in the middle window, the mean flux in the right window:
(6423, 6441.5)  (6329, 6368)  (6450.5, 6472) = 0.17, 12.4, 12.2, 12.3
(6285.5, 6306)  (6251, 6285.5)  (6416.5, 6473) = -0.09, 12.3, 12.3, 12.2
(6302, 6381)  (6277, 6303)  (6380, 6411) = -0.88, 12.4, 12.4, 12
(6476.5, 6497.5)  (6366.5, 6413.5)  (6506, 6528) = 0.74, 12.2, 12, 12.6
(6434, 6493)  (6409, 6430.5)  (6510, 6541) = 0.24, 12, 12.2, 12.5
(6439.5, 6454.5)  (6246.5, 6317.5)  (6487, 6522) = 0.16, 12.3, 12.1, 12.2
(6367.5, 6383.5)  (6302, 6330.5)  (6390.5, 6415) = -0.53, 12.4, 12.4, 11.9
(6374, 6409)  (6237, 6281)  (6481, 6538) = 0.53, 12.3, 12.1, 12.3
